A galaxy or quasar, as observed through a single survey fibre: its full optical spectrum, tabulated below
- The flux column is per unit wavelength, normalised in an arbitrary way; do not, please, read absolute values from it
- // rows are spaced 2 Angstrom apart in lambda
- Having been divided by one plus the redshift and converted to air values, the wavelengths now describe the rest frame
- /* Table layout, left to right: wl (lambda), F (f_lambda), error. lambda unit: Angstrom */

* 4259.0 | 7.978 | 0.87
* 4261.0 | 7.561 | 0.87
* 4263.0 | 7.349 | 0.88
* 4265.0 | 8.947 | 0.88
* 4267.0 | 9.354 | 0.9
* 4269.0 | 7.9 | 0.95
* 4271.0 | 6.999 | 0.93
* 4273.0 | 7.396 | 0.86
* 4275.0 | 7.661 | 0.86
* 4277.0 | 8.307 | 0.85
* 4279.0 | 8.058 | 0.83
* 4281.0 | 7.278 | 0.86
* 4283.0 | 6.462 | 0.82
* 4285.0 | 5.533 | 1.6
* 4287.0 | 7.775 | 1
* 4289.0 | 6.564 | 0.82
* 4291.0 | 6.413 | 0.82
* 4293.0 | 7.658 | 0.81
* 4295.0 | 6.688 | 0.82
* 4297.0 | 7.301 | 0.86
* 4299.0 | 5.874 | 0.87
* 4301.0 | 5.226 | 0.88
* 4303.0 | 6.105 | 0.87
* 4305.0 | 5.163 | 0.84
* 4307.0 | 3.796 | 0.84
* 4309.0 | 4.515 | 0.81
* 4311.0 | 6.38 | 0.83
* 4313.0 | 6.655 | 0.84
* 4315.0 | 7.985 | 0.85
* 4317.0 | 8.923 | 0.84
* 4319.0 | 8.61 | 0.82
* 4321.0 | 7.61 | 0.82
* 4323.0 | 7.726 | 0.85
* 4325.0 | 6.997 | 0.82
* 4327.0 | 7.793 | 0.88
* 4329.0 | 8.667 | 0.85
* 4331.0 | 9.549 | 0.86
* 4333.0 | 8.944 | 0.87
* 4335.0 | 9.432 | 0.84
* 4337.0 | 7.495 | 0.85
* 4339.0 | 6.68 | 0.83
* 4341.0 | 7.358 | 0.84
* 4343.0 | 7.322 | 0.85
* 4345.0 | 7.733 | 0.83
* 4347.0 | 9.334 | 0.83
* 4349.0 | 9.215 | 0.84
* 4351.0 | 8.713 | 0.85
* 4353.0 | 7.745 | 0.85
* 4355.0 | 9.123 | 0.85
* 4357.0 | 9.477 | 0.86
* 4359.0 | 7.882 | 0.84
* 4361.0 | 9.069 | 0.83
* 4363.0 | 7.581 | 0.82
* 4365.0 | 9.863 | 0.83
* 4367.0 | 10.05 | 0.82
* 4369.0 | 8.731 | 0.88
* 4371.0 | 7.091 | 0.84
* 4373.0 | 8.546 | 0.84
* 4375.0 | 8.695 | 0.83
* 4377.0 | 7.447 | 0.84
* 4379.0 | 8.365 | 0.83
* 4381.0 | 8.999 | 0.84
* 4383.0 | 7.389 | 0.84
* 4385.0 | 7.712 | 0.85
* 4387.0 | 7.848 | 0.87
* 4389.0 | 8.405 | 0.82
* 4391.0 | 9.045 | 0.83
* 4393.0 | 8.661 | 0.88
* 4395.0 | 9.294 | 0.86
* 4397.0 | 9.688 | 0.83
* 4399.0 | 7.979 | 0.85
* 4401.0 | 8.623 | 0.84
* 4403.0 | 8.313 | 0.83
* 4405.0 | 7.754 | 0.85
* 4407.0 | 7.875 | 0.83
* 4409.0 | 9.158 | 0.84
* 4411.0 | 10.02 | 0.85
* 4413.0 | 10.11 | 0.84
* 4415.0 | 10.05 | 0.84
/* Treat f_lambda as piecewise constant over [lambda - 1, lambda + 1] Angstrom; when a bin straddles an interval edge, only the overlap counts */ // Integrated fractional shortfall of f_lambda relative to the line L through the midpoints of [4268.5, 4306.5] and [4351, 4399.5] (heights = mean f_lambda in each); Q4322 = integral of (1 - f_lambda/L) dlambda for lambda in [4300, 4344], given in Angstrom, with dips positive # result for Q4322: 1.7 Angstrom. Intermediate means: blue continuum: 6.81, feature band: 7.22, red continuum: 8.54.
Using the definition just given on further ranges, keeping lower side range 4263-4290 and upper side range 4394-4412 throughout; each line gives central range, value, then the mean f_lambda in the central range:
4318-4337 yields -0.69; 8.32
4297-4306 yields 2.31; 5.78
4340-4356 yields -0.18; 8.32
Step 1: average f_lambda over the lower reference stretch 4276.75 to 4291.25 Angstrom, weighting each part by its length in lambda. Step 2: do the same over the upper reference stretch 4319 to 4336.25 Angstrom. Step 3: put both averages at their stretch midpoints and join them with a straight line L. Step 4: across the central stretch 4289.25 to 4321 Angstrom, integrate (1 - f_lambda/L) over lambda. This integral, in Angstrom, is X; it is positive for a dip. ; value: 4.7 Angstrom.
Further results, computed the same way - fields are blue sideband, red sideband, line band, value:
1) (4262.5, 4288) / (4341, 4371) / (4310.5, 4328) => 1.1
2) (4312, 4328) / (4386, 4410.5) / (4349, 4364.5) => -0.8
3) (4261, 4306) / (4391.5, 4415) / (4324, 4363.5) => -1.5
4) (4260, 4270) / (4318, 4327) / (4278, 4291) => 1.9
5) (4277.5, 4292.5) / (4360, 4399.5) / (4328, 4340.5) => -1.1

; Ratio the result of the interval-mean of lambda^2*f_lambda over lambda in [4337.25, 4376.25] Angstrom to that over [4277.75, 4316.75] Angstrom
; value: 1.3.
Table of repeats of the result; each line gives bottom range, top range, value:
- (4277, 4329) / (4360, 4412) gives 1.30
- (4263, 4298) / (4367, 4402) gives 1.19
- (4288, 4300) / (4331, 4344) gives 1.21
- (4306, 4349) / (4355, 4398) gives 1.15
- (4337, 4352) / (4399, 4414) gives 1.13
